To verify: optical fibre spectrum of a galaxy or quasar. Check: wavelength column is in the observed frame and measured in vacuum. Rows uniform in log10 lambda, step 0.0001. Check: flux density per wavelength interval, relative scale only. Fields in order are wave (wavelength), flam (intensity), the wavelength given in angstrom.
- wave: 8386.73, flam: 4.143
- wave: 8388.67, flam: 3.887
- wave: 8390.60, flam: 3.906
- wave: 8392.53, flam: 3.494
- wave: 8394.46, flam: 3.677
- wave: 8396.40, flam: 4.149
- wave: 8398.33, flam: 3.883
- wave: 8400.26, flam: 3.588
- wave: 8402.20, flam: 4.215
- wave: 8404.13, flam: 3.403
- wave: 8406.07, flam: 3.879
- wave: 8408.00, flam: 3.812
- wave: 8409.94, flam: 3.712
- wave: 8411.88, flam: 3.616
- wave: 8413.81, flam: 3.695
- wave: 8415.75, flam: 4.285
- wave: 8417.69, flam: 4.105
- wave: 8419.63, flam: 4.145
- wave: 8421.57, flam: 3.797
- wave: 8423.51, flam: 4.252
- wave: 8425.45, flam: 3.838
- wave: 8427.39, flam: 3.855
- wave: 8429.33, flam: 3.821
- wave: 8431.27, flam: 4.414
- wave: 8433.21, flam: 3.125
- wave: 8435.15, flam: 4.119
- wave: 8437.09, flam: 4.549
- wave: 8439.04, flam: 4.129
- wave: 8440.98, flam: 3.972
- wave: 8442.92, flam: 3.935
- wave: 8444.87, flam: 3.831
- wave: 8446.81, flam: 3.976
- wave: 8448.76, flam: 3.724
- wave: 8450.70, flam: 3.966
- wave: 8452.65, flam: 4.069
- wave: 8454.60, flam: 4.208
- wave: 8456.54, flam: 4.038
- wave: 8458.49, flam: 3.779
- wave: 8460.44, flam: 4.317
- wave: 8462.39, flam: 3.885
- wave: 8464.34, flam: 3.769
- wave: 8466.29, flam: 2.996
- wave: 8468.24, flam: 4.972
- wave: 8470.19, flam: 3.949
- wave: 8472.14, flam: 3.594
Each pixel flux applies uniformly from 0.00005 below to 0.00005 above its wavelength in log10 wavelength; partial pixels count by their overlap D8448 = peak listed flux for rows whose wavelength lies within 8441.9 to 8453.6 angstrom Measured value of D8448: 4.069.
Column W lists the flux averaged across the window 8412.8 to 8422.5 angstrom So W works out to 4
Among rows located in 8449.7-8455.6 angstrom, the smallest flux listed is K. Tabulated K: 3.966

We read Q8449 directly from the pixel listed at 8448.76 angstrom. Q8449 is 3.724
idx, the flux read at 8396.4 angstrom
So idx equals 4.149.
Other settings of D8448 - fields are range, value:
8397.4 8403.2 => 4.215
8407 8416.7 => 4.285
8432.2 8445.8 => 4.549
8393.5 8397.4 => 4.149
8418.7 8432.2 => 4.414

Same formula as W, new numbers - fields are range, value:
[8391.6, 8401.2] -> 3.76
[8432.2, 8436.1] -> 3.63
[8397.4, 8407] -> 3.79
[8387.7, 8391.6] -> 3.89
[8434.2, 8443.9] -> 4.14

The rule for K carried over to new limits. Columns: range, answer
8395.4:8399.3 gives 3.883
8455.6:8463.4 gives 3.779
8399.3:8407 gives 3.403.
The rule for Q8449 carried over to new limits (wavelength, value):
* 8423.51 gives 4.252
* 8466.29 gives 2.996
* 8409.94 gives 3.712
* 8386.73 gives 4.143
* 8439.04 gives 4.129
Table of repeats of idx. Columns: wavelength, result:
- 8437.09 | 4.549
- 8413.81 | 3.695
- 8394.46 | 3.677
